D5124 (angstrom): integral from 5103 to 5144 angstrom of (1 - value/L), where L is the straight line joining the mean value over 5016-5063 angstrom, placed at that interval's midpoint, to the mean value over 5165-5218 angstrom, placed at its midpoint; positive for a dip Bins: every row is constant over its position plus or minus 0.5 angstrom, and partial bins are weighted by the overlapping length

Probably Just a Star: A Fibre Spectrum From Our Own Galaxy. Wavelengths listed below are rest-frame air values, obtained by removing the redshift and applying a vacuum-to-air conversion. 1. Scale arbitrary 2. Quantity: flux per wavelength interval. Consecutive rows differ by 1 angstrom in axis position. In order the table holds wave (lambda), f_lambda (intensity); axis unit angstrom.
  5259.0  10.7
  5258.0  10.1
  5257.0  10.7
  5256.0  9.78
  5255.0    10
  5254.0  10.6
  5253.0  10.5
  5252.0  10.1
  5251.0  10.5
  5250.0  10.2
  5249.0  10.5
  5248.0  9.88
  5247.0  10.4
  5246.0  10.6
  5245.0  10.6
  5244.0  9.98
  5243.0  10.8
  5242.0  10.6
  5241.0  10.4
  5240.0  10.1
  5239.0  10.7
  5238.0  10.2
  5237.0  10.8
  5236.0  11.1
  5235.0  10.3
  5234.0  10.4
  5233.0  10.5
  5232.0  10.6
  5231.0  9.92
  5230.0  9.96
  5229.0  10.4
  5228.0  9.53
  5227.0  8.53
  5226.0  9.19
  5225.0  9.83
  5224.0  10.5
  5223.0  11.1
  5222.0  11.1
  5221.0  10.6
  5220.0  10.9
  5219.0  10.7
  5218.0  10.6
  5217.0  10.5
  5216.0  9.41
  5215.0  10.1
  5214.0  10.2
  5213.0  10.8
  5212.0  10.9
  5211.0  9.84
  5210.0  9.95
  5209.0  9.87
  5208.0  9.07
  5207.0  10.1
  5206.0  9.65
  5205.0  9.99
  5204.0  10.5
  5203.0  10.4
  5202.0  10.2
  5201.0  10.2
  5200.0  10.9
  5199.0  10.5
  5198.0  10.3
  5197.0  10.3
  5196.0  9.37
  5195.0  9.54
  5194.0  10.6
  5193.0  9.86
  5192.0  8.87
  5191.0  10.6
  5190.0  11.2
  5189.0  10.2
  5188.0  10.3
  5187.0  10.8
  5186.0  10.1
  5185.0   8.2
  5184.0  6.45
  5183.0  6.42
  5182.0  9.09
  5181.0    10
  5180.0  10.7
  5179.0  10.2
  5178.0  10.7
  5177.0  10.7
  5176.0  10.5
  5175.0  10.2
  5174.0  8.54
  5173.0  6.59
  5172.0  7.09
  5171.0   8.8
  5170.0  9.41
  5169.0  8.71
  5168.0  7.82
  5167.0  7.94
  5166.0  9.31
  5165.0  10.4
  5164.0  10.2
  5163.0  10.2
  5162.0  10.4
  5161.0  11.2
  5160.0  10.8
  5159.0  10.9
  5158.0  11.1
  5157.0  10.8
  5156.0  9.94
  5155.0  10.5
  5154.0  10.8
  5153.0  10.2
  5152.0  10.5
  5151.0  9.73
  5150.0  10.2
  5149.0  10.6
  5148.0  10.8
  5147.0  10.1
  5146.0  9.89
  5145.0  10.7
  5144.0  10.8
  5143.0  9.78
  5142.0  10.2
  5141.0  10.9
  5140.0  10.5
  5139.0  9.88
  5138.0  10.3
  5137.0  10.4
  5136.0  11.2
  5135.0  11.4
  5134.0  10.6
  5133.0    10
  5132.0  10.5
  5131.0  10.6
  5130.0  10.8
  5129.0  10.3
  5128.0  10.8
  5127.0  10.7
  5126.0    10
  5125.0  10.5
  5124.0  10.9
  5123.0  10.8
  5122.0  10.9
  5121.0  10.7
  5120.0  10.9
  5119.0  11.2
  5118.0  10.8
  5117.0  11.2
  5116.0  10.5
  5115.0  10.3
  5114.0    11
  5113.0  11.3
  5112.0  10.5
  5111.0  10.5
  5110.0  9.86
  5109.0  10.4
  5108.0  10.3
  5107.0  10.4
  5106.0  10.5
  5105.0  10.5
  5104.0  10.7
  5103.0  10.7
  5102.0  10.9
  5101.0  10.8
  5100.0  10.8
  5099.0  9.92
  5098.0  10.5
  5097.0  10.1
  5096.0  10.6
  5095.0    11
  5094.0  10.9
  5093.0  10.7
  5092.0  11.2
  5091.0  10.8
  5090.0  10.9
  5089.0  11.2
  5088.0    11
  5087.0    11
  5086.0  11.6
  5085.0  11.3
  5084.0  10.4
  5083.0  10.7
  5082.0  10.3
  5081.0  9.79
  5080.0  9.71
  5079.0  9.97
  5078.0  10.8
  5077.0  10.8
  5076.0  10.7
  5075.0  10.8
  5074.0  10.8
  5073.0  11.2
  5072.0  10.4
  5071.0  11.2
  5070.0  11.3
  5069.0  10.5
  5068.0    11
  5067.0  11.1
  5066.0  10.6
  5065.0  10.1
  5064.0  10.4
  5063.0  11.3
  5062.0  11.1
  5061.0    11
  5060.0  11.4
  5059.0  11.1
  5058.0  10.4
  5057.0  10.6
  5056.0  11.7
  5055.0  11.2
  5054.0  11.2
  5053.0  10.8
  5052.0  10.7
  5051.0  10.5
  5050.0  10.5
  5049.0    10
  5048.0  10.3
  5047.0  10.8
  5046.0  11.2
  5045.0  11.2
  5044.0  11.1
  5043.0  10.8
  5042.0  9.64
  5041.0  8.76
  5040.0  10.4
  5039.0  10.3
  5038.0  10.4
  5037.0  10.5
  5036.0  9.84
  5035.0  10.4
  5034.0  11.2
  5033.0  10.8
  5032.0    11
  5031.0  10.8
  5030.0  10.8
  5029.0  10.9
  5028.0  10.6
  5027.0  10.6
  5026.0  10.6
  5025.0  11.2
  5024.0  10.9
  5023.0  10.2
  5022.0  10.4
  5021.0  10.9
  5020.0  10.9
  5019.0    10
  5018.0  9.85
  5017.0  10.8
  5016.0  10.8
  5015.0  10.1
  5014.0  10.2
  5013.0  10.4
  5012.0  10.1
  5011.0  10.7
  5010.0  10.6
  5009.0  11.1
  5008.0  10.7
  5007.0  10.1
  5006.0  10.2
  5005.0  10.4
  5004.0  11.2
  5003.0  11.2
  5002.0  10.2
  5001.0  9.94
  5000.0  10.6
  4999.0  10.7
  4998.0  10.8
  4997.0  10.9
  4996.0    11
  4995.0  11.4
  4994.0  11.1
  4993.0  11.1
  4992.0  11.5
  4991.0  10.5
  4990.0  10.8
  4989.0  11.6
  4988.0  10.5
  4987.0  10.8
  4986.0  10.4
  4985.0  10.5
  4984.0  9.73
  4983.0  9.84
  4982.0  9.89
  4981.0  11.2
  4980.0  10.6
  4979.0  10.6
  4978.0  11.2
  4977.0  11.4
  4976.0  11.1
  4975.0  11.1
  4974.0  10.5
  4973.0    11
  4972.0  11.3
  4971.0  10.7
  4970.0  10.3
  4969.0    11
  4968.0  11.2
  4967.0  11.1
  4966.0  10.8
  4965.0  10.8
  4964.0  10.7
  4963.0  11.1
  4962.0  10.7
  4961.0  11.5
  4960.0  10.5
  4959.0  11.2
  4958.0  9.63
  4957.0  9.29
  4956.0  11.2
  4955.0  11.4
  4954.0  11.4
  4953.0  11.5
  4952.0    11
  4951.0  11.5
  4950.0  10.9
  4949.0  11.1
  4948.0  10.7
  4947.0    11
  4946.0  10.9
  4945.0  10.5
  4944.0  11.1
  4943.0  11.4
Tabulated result -1.9 angstrom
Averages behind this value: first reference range 10.7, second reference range 9.68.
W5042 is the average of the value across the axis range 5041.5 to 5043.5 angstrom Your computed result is 10.2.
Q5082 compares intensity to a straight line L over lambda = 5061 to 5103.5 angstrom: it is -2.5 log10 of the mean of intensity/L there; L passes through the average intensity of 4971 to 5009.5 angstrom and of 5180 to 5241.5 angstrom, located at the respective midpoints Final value -0.028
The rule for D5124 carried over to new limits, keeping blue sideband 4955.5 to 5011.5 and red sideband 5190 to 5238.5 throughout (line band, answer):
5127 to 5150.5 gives -0.3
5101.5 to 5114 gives -0.1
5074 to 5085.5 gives 0.0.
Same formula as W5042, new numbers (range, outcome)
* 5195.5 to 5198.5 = 9.99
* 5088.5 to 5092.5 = 11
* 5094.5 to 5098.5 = 10.6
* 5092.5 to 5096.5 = 10.8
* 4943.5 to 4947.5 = 10.9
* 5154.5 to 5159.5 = 10.6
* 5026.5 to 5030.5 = 10.7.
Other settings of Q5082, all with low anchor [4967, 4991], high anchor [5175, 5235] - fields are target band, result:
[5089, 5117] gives -0.028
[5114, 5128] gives -0.044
